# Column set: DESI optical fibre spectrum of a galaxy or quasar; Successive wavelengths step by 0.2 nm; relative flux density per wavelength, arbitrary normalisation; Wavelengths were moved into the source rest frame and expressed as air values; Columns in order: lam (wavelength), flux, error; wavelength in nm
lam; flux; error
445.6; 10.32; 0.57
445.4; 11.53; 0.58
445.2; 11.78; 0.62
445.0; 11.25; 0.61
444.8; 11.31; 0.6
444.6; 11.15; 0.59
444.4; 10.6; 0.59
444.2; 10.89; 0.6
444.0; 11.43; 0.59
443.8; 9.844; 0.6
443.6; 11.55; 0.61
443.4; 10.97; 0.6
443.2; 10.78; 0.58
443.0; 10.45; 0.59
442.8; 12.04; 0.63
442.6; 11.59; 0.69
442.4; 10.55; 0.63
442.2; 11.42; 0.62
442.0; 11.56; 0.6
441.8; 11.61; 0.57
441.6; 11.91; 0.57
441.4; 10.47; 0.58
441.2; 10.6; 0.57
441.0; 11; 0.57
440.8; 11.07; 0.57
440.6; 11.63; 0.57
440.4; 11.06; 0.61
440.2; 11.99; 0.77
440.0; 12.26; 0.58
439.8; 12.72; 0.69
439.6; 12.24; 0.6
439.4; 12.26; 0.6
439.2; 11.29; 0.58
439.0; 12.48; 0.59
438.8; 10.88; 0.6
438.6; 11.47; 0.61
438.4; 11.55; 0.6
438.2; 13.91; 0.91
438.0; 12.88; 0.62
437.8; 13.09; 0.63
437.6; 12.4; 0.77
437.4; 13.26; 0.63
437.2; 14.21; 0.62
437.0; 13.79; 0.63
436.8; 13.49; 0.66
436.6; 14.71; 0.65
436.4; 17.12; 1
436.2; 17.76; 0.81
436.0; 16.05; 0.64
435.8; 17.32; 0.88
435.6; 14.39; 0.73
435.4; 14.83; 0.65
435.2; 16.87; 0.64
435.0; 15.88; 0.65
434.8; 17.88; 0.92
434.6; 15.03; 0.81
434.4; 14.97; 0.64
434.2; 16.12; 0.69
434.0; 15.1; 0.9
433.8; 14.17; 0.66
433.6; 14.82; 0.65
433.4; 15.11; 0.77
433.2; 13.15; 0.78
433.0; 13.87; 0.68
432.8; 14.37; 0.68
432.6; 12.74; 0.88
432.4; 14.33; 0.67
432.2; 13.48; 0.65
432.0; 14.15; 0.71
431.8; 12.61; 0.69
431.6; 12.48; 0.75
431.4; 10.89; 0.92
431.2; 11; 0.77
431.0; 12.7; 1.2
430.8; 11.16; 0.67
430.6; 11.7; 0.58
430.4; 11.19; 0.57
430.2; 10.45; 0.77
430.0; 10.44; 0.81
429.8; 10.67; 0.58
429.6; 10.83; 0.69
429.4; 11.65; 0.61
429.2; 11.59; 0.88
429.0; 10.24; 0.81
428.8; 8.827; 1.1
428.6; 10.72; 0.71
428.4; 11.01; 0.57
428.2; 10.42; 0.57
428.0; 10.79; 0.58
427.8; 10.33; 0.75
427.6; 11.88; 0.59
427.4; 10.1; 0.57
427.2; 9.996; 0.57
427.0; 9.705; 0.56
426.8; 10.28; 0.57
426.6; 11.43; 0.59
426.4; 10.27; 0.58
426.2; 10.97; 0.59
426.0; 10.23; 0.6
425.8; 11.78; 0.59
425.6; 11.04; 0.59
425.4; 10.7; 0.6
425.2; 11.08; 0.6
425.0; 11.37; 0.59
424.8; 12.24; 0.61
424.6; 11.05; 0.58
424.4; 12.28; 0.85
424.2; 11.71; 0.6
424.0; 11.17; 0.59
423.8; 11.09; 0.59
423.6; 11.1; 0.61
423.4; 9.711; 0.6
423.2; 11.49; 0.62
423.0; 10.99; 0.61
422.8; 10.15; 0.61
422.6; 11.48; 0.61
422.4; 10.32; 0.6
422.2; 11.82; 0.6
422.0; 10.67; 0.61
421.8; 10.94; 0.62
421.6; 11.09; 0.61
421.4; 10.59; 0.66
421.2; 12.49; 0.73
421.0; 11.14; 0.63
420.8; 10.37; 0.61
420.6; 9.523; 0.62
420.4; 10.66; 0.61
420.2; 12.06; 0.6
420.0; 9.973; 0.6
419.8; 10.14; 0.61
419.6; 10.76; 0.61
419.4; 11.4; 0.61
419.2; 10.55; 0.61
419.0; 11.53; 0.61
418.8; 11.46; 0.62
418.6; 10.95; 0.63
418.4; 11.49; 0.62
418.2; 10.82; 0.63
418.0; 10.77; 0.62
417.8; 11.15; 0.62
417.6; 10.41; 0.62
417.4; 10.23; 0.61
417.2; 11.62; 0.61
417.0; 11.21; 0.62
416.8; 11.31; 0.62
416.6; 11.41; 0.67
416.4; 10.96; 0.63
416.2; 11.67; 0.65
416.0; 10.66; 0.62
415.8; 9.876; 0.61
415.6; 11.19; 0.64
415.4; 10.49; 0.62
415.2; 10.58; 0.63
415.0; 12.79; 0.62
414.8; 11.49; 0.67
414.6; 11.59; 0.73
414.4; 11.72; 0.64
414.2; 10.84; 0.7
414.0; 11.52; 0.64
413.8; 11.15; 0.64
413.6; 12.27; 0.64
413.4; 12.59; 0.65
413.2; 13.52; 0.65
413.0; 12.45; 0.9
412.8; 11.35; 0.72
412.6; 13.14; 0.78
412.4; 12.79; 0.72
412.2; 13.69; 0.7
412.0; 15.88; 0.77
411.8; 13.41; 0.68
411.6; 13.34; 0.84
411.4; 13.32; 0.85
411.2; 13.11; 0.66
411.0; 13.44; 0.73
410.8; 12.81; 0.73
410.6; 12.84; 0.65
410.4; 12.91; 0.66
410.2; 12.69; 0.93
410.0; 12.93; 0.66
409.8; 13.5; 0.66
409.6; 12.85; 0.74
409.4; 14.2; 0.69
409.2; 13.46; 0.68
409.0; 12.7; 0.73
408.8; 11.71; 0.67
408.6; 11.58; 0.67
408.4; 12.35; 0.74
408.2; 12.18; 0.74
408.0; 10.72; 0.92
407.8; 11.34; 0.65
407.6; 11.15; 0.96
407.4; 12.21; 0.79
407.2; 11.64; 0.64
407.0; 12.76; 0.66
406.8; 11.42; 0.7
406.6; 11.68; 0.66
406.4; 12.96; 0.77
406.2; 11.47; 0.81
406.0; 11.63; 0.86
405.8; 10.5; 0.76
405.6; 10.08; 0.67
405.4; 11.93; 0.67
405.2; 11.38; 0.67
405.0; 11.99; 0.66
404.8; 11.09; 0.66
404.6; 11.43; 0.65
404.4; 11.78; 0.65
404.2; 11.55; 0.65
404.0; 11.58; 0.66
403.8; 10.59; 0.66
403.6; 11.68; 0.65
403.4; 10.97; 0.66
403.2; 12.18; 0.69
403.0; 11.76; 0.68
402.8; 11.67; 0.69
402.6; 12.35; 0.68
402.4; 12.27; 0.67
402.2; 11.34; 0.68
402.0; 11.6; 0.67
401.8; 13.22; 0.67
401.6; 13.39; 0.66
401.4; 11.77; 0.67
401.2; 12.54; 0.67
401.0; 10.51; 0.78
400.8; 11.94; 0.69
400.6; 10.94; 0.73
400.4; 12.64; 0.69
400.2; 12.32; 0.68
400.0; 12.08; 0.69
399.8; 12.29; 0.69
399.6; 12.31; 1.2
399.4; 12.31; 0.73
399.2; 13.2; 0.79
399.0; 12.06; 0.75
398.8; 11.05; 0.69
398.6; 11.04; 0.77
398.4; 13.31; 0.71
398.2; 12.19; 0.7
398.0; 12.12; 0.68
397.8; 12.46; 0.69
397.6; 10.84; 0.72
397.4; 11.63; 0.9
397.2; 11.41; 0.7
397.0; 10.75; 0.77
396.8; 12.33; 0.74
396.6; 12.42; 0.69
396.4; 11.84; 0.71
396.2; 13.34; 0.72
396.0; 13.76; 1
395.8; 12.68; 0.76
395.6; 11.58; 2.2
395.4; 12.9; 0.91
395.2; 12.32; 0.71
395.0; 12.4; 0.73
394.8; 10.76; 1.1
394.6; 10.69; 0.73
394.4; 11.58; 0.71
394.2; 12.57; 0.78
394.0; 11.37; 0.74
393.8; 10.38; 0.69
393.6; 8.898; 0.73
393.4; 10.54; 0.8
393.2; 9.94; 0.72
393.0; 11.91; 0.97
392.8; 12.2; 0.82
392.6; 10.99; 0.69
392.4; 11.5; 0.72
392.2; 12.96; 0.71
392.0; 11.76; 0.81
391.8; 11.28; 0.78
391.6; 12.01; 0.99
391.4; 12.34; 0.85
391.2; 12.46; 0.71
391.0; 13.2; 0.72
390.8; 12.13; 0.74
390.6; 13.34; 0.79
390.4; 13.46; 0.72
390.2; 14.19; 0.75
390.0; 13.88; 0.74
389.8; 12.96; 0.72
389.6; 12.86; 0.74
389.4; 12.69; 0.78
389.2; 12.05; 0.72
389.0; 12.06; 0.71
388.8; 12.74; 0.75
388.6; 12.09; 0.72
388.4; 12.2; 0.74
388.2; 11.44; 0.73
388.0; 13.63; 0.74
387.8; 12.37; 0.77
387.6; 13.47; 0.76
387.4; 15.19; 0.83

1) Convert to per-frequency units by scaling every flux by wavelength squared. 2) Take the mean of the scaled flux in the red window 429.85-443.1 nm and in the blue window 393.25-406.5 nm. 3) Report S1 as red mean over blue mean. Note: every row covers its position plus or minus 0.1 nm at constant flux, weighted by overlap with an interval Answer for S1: 1.3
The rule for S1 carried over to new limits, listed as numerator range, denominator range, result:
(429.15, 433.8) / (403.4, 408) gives 1.22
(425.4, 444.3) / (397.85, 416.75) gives 1.17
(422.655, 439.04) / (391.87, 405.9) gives 1.24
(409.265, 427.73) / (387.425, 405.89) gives 1.07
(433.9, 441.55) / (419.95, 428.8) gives 1.32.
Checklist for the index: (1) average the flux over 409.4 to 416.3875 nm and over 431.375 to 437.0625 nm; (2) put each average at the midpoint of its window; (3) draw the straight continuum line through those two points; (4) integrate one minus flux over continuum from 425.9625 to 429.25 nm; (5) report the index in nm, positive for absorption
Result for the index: 0.83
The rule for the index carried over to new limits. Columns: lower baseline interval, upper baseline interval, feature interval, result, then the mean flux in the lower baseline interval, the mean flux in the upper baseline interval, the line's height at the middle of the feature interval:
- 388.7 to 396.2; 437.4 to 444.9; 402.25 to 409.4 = 0.130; 12.1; 11.6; 12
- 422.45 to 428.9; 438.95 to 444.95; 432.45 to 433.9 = -0.388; 10.9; 11.3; 11.1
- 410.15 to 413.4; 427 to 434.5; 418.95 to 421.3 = 0.340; 13.2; 12.1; 12.7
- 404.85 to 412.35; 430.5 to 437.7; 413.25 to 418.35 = 0.671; 12.4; 14.3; 12.9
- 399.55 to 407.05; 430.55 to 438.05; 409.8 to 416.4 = 0.118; 11.8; 14.2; 12.5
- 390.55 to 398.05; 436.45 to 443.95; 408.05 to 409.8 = -0.113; 11.8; 11.9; 11.9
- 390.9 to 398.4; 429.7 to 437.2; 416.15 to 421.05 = 0.824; 11.8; 14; 13.1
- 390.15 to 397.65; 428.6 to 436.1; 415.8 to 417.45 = 0.213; 11.9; 13.3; 12.7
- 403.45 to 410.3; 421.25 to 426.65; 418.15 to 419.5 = 0.016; 11.9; 11.1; 11.3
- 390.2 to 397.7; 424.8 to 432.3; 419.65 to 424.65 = 0.128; 11.9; 11.1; 11.2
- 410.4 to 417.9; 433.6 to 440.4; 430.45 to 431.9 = 0.188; 12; 14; 13.5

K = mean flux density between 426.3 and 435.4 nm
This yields 12.4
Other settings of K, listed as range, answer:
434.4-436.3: 16.2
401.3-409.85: 11.9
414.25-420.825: 11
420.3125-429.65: 10.9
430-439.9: 13.6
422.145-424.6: 11.1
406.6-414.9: 12.5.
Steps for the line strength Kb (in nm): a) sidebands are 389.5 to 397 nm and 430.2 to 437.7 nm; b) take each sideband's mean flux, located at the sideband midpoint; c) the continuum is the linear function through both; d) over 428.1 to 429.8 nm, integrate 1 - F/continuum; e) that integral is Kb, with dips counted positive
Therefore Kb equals 0.395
